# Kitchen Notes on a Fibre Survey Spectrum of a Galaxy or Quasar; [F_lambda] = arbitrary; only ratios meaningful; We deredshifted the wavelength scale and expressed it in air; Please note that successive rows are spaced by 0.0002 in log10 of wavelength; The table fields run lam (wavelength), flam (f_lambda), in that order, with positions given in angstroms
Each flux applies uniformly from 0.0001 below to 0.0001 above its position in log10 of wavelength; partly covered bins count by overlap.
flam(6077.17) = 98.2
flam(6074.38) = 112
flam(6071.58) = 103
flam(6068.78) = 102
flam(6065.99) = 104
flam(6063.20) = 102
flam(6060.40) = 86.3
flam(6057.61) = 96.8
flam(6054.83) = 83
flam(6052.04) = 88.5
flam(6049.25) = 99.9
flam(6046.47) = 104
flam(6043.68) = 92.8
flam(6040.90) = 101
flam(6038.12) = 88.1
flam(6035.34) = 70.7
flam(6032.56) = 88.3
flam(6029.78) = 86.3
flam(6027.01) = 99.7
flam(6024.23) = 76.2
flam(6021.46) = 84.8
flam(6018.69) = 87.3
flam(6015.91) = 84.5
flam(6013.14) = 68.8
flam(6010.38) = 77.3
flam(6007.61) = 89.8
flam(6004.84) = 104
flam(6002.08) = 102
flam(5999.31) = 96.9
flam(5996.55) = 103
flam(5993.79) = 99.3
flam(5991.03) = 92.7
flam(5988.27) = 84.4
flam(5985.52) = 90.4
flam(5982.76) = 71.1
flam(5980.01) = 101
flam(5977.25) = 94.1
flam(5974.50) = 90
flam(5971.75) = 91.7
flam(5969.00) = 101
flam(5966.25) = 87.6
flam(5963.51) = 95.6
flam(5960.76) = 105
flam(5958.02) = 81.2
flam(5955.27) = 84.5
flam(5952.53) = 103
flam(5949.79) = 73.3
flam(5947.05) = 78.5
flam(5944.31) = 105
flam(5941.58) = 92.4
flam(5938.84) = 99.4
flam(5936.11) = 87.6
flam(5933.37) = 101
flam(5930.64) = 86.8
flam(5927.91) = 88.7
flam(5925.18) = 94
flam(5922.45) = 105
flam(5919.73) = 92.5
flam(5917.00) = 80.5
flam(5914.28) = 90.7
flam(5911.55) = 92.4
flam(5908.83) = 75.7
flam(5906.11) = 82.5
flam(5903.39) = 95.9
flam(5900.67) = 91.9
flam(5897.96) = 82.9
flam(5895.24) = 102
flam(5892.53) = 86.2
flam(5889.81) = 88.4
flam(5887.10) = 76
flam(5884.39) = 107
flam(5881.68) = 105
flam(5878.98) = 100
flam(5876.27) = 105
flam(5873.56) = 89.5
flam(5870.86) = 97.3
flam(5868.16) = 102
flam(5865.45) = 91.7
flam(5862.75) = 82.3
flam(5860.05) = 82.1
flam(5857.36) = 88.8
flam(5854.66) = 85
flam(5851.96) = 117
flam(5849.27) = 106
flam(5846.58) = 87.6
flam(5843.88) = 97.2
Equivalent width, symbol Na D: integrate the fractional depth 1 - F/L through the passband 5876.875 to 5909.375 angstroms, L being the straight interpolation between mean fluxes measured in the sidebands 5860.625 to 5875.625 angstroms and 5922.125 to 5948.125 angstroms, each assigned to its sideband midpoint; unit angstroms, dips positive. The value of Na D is 0.4 angstroms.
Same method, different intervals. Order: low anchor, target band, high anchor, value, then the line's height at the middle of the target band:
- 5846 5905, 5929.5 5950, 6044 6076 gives 0.86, 95.5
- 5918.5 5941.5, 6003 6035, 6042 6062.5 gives 2.68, 93.7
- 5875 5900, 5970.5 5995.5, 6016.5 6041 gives -0.51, 88.9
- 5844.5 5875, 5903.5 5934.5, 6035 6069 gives 1.22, 93.8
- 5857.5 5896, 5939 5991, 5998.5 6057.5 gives 0.18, 91.1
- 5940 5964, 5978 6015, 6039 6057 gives 0.74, 92.7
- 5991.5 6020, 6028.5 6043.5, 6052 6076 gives 1.18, 94.8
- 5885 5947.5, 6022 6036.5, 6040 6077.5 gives 1.81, 96.5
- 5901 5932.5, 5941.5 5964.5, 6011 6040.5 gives -0.78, 87.8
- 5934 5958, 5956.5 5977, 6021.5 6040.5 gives -0.92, 89.1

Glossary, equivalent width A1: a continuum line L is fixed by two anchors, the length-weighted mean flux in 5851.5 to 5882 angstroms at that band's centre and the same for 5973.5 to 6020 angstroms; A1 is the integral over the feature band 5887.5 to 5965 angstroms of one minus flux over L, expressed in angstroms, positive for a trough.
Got 1.7 angstroms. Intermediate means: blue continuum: 94.5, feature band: 90.6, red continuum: 90.4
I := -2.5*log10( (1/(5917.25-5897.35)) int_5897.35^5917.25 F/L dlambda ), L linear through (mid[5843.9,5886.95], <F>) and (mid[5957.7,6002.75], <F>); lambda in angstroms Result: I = 0.09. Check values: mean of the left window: 95.9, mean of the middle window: 87.1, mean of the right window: 93.5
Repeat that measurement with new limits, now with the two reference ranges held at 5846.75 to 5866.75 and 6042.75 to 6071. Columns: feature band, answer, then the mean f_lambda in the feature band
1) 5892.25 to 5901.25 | 0.03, 91.3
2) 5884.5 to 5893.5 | 0.08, 86.6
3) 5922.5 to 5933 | 0.02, 92.8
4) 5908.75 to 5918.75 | 0.09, 86.2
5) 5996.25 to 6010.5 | -0.01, 96.5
